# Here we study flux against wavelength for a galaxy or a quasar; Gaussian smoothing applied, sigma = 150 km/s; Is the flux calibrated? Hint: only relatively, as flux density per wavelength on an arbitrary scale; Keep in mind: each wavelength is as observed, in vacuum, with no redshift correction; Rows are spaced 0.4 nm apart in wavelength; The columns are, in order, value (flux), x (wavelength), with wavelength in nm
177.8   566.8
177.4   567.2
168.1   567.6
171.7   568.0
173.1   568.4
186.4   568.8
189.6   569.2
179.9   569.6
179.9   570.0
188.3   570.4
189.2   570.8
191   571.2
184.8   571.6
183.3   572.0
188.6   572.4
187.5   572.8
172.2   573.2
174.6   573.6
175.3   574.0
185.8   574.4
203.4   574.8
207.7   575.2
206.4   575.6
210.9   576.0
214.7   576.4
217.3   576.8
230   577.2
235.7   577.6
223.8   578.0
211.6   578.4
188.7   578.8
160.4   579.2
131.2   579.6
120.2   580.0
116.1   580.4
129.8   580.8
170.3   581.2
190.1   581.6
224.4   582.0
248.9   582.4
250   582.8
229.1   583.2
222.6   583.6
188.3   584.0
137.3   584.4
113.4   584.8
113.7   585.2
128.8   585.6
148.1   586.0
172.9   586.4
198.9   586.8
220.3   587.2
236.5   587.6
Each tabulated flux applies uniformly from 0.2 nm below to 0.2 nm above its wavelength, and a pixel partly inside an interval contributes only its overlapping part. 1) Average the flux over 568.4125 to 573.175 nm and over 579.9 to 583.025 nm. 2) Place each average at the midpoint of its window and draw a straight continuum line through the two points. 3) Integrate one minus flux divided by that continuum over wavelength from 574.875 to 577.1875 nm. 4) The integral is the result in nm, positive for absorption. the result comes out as -0.35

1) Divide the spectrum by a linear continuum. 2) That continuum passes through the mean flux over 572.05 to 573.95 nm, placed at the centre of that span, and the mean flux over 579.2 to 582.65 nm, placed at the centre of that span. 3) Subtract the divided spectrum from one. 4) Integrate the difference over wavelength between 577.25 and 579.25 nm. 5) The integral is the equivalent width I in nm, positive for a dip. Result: -0.44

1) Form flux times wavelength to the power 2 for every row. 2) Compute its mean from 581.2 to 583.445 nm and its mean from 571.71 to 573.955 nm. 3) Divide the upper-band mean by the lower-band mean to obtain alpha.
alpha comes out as 1.3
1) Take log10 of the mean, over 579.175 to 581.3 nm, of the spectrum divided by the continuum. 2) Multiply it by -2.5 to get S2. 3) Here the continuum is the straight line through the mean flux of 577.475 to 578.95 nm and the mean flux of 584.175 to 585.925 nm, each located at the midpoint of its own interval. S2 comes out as 0.36 mag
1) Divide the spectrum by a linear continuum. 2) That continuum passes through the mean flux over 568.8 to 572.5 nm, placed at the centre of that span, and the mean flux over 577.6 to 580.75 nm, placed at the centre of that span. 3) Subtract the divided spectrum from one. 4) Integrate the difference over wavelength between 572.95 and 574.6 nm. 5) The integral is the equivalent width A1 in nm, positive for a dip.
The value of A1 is 0.017 nm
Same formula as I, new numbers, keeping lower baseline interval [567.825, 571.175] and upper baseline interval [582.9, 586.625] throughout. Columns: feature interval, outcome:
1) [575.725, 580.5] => -0.49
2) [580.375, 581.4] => 0.16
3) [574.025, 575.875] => -0.24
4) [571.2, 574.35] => -0.05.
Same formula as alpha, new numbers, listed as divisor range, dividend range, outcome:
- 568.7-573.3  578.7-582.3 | 0.90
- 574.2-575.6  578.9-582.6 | 0.85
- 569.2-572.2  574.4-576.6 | 1.13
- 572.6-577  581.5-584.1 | 1.18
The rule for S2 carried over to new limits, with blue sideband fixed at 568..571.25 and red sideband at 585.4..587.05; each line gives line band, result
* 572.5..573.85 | 0.00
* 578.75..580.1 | 0.16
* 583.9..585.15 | 0.19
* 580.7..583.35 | -0.23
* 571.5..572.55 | -0.03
